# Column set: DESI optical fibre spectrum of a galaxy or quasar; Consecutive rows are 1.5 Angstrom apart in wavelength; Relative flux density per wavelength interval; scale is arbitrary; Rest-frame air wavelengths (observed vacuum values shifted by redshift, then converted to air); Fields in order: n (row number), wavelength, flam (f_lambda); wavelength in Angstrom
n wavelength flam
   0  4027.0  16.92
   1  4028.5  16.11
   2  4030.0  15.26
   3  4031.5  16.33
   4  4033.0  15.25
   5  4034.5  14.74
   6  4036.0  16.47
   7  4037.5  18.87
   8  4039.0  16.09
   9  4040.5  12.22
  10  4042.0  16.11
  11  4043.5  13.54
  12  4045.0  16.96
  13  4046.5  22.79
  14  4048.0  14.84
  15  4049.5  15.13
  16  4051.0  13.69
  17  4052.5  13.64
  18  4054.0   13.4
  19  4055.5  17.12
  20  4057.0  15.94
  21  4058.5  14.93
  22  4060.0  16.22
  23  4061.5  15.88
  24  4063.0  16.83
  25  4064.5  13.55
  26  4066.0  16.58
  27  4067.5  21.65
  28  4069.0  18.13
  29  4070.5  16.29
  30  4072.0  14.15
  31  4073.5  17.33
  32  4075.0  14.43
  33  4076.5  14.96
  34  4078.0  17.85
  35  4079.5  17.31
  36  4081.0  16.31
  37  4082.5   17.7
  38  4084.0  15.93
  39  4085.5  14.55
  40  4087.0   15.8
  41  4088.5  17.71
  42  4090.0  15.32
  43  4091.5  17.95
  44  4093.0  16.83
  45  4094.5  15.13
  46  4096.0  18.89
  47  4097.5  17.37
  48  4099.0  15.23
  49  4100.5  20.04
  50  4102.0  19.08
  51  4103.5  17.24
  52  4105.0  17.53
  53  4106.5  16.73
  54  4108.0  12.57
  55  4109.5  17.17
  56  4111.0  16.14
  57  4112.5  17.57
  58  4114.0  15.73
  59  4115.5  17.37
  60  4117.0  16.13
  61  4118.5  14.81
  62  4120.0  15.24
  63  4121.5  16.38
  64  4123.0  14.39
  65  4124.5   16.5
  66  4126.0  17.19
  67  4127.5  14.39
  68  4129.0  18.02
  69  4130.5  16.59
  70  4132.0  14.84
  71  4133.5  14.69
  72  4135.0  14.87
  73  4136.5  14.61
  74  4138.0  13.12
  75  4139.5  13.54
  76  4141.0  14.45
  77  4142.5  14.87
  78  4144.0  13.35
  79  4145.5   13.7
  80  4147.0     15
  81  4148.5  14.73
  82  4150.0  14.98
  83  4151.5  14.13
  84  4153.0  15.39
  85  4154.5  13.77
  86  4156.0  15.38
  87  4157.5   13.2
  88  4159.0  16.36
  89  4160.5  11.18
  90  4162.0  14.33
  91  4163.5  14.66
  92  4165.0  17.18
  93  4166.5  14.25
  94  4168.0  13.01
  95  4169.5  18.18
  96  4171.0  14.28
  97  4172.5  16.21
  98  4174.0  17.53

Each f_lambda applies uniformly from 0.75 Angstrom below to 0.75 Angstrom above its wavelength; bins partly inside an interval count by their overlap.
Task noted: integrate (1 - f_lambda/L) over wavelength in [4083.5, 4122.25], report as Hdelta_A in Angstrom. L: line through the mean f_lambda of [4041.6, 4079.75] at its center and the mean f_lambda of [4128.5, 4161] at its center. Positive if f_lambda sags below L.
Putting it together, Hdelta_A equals -3.08 Angstrom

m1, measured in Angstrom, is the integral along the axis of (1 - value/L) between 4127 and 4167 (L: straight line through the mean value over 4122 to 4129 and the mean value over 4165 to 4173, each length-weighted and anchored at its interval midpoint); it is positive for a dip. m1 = 2.5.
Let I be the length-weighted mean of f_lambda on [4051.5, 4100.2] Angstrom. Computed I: 16.3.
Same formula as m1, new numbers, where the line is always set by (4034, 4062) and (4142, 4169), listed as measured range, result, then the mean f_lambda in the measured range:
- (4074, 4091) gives -1.0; 16.2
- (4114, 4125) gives -0.7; 15.8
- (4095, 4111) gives -2.2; 17.1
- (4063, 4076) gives -0.9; 16.5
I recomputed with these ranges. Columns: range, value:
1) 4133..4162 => 14.3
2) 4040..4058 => 15.5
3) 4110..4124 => 16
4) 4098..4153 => 15.6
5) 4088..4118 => 16.9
